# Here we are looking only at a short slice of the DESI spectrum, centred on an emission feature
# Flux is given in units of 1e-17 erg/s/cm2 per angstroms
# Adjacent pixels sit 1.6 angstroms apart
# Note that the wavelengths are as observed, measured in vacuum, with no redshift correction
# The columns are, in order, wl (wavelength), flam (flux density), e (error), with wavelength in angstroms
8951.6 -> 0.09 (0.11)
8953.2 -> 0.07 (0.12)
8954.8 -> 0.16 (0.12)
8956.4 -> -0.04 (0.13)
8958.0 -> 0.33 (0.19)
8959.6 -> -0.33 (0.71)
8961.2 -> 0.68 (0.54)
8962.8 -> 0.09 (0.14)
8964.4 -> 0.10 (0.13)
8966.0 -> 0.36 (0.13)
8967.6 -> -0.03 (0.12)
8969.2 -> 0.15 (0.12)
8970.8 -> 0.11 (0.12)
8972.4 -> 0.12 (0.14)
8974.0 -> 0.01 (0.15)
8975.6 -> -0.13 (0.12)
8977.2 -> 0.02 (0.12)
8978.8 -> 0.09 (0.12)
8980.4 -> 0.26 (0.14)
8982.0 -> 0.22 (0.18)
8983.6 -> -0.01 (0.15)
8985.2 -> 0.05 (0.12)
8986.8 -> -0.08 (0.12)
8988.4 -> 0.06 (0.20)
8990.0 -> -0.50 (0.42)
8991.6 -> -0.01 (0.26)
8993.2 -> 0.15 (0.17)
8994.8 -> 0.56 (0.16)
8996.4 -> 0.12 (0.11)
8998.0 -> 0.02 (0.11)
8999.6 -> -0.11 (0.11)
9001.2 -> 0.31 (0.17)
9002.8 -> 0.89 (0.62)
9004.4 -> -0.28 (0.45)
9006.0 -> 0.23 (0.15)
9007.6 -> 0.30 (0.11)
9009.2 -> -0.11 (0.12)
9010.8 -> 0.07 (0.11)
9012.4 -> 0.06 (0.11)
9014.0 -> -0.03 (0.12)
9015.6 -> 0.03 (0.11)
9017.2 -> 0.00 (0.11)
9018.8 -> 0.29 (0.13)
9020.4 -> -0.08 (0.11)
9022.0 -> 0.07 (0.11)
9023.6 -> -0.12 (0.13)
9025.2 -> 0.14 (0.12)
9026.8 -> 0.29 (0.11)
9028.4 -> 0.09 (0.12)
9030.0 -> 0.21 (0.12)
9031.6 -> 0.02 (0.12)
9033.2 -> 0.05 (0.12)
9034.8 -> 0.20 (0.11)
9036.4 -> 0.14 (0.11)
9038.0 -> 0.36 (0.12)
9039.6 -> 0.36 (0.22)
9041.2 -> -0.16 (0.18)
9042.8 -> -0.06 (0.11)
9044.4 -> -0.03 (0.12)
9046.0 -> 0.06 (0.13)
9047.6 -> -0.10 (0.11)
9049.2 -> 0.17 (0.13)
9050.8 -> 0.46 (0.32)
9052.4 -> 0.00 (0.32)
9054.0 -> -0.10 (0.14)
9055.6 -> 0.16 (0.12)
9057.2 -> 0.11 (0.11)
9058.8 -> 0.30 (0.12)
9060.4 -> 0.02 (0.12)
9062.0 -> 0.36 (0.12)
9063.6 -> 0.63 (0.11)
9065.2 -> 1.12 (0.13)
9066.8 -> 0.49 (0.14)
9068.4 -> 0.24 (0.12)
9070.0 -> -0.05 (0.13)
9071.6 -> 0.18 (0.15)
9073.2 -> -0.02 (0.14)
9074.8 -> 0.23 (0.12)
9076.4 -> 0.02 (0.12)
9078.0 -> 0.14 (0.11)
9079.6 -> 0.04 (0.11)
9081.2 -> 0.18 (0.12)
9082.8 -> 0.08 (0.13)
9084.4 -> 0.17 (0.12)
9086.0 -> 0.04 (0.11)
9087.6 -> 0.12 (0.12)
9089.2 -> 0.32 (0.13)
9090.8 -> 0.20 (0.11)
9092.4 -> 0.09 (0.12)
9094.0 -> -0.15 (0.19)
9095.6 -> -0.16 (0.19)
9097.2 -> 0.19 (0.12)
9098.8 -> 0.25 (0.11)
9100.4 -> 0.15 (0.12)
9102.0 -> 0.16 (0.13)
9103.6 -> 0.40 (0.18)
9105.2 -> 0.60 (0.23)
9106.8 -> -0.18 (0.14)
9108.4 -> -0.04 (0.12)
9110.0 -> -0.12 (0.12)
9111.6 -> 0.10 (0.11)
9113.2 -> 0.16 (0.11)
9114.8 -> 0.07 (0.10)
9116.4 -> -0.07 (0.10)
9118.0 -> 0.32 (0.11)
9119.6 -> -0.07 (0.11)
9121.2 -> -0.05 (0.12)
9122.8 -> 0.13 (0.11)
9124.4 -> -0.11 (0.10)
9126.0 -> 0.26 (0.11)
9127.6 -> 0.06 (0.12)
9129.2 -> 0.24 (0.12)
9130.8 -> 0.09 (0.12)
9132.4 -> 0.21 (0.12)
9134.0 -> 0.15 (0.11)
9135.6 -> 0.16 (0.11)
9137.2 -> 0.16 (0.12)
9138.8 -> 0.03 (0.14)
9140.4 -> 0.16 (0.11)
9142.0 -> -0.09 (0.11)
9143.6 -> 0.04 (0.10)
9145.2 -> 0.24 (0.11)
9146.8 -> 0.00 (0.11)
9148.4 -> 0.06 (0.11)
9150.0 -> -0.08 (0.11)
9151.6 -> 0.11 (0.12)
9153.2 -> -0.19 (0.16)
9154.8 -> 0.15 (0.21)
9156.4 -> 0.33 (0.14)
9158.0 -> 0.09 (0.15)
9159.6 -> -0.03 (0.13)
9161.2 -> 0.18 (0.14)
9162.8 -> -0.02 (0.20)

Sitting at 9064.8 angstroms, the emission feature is H-beta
